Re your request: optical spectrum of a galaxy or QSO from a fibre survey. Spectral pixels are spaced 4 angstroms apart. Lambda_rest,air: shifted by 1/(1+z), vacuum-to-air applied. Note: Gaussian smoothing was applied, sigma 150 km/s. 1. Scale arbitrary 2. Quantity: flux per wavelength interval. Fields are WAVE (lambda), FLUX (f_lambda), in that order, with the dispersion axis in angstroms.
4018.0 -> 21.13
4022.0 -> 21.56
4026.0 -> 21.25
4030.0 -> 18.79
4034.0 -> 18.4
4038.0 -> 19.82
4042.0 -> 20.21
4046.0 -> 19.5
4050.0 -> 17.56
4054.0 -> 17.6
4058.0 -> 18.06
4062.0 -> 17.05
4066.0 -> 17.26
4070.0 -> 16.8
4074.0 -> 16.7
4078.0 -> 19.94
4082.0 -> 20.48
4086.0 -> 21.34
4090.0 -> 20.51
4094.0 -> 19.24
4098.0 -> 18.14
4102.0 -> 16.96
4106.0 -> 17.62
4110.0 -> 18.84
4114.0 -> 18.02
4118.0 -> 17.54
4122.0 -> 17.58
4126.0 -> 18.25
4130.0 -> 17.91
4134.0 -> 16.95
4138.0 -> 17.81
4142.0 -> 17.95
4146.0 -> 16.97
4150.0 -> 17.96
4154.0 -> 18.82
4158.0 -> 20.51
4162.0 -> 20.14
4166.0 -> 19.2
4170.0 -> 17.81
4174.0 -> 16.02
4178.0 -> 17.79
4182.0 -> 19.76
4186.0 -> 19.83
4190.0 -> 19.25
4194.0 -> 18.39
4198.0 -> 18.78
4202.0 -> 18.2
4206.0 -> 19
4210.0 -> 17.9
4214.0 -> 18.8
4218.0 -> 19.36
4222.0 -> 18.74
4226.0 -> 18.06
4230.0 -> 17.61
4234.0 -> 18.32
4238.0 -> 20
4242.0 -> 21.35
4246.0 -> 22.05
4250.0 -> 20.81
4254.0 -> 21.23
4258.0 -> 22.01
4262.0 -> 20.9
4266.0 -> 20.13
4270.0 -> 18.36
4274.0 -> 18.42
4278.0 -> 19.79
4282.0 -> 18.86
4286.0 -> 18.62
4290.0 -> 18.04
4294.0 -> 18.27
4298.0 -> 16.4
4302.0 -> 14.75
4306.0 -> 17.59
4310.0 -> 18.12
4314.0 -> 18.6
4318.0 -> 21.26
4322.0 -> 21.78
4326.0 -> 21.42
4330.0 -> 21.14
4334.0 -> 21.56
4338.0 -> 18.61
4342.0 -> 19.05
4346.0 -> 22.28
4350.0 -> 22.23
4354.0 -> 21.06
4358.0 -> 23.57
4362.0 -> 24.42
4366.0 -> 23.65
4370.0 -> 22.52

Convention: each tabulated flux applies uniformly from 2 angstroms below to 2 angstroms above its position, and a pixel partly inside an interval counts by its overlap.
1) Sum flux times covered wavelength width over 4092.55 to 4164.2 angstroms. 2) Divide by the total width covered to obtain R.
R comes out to 18.2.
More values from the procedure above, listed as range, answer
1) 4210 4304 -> 19.1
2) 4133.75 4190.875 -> 18.5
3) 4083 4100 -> 19.8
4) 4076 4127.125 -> 18.8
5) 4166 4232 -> 18.5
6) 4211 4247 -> 19.3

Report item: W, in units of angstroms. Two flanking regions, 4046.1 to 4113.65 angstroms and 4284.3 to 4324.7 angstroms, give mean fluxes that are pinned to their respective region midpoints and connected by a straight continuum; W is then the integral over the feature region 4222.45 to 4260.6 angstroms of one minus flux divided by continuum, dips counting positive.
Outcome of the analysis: -3.6 angstroms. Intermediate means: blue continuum 18.4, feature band 20.1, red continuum 18.4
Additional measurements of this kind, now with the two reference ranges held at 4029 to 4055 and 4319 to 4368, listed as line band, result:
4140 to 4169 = 1.7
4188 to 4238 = 4.6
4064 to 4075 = 1.3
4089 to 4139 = 3.8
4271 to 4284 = 1.3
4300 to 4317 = 3.1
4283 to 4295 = 1.6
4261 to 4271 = 0.6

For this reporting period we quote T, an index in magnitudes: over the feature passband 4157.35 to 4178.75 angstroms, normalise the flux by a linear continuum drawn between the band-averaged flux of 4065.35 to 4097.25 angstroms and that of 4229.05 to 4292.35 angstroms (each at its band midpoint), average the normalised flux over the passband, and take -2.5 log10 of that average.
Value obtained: 0.05 mag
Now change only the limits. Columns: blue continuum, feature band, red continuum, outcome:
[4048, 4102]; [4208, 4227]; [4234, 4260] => 0.110 mag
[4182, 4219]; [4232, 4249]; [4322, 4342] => -0.057 mag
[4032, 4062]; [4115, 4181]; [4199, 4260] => 0.060 mag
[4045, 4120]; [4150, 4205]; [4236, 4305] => 0.006 mag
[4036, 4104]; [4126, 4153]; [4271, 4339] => 0.064 mag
